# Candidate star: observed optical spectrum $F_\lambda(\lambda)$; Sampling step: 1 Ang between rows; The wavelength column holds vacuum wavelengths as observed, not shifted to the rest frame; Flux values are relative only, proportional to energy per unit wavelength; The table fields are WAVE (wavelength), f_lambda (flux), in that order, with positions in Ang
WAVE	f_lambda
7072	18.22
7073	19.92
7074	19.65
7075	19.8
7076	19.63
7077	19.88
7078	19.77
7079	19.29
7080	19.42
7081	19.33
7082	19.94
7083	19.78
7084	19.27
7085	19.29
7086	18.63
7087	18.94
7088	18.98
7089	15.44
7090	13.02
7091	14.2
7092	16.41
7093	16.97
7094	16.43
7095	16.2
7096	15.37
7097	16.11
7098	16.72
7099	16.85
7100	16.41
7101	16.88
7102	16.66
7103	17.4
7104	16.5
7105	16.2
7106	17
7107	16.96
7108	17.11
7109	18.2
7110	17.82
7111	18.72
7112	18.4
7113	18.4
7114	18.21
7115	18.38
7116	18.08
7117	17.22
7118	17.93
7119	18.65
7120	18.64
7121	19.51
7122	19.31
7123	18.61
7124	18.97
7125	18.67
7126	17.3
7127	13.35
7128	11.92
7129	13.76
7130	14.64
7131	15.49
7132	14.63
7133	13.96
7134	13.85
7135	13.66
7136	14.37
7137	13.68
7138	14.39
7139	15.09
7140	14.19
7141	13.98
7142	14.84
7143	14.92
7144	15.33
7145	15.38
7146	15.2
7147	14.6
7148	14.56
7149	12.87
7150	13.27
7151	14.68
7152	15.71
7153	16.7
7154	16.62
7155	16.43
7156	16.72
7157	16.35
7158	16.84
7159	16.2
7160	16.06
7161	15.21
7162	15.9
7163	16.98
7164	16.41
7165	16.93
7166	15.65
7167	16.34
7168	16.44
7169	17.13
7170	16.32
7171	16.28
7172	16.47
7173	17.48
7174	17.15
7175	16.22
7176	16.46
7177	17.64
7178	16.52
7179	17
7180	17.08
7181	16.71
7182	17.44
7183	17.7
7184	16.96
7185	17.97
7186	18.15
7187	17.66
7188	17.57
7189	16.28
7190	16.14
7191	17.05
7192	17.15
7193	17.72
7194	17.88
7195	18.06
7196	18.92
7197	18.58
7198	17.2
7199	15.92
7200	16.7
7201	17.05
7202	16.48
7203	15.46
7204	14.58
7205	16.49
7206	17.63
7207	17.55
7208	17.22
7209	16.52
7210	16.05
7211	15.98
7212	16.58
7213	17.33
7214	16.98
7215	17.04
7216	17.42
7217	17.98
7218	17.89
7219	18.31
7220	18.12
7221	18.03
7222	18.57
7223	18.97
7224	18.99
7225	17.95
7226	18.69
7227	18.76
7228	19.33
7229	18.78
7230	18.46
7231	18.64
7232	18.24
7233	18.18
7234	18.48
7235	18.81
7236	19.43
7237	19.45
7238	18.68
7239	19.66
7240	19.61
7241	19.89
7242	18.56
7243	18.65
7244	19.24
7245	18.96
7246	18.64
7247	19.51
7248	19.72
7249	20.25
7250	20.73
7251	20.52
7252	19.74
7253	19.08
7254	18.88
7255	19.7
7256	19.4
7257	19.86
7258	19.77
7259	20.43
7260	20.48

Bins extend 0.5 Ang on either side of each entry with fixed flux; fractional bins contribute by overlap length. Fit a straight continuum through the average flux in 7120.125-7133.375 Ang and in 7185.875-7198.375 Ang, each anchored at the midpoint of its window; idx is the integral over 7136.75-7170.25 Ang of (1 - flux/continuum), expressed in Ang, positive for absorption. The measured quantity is 2.5 Ang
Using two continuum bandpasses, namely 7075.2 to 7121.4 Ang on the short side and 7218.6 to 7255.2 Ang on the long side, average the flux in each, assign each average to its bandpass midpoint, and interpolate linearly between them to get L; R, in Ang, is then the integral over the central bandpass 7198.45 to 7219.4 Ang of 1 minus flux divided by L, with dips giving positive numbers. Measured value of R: 2.2 Ang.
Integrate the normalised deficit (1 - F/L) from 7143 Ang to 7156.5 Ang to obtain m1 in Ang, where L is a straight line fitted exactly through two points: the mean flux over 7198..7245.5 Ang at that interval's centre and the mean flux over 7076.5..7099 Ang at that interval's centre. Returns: 1.9 Ang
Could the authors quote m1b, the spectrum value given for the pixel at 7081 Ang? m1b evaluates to 19.33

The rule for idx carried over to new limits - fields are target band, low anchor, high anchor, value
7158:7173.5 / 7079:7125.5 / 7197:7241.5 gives 1.2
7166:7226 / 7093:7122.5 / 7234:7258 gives 4.9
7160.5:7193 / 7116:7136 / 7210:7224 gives 0.4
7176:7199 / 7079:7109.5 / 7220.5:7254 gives 1.3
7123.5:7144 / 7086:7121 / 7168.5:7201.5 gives 2.8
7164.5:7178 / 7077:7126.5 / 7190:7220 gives 0.5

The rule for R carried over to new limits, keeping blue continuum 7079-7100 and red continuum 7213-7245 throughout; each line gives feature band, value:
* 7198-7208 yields 1.00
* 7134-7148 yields 2.56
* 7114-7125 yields -0.55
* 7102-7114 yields 0.02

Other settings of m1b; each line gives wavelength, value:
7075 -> 19.8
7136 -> 14.37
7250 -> 20.73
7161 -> 15.21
